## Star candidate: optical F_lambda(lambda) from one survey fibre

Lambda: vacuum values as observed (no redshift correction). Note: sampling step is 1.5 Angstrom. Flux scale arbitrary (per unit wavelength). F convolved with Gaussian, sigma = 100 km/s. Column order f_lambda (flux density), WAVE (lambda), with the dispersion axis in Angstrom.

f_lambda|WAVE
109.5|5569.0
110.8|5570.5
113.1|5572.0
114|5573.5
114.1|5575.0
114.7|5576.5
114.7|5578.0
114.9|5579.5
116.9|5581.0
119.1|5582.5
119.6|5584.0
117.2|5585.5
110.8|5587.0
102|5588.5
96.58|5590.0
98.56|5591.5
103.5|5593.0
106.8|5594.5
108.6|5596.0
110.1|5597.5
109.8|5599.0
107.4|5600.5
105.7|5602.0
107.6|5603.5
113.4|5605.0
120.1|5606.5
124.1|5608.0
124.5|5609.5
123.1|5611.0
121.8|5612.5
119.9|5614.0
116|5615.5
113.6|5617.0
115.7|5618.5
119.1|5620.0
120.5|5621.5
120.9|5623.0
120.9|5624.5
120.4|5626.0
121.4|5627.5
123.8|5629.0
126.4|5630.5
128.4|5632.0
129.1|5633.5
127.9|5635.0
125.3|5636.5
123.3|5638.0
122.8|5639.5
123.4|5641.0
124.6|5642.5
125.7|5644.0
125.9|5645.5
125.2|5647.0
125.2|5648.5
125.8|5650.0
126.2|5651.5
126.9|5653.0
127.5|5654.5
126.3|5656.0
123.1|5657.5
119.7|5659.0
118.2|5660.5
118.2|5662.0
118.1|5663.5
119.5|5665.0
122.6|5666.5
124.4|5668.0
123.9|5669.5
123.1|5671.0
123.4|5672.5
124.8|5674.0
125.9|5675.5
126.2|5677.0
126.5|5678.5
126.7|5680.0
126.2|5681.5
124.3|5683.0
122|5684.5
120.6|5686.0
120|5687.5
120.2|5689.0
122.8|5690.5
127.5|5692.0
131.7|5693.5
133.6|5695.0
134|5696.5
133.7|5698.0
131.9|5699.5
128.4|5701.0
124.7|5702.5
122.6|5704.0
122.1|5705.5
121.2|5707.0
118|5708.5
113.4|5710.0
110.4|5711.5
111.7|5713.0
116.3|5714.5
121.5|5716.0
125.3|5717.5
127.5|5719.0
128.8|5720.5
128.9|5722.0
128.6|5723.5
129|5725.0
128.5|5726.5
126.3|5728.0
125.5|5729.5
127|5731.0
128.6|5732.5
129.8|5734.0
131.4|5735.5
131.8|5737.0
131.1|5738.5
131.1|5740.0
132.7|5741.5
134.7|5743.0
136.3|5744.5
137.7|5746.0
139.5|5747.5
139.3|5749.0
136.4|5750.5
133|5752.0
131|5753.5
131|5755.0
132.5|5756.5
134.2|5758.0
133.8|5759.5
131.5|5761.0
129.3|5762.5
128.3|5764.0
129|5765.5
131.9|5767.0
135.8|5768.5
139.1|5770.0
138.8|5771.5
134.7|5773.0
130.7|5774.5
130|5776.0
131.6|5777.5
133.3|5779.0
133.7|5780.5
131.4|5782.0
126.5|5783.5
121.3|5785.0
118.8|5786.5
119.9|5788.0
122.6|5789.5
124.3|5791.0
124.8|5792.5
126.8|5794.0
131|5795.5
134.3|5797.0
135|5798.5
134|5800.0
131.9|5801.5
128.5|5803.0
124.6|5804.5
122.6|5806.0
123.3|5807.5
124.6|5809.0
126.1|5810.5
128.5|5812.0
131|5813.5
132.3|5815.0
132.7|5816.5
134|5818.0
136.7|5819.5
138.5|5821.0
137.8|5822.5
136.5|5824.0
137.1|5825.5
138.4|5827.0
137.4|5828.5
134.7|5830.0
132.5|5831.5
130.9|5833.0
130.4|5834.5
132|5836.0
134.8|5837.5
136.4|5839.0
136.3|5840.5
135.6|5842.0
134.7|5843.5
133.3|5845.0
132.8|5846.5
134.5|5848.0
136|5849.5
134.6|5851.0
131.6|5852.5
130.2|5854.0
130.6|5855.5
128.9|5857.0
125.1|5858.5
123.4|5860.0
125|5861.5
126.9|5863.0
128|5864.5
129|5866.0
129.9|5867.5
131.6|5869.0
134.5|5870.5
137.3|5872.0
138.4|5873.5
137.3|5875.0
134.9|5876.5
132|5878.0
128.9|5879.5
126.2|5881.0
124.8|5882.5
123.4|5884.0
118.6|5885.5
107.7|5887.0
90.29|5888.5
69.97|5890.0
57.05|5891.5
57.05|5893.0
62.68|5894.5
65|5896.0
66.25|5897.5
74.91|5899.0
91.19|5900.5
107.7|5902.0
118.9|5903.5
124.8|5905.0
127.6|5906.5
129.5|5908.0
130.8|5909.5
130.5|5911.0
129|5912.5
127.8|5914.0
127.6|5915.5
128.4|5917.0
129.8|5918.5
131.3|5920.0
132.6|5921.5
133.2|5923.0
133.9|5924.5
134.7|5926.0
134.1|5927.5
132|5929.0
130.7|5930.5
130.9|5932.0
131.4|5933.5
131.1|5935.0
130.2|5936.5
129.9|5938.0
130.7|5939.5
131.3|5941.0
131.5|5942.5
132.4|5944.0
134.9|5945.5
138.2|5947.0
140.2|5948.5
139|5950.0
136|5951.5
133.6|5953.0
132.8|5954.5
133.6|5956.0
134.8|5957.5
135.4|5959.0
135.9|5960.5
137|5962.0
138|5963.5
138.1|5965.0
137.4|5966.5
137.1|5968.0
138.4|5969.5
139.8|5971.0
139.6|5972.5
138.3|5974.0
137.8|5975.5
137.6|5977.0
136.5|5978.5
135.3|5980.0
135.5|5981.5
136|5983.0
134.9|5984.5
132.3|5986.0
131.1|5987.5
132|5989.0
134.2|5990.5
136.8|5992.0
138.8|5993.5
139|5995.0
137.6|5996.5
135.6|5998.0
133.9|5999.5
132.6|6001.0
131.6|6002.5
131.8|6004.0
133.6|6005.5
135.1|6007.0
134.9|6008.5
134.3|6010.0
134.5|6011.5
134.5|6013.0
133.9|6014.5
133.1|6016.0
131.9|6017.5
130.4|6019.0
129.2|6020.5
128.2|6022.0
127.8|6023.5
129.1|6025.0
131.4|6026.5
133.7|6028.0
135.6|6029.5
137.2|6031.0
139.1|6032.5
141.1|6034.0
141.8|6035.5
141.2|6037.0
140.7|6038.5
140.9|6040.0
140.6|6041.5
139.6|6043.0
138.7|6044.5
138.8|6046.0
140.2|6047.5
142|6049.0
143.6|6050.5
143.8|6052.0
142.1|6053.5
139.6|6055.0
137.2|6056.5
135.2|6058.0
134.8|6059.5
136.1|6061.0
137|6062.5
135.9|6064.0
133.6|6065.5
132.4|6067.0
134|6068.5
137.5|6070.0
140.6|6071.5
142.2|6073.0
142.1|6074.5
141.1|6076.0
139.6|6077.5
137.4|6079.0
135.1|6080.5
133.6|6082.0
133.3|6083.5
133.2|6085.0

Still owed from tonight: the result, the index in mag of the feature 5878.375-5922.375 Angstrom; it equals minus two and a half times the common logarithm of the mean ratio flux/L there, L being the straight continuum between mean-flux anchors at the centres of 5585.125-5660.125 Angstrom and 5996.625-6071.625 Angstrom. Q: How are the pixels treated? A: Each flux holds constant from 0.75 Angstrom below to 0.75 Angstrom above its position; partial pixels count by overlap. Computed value 0.20 mag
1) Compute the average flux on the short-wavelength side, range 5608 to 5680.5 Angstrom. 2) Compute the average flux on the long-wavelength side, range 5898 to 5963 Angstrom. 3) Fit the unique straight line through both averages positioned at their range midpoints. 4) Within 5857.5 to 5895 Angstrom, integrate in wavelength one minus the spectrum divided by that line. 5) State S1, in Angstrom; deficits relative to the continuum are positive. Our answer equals 3.3 Angstrom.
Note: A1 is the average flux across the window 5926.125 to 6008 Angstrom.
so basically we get 135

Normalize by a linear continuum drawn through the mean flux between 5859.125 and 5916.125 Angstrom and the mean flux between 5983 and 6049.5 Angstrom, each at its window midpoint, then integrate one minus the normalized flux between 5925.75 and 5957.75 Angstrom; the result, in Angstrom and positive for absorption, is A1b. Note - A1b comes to -2.7 Angstrom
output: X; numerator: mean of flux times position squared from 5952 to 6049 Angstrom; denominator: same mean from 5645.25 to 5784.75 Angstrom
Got 1.17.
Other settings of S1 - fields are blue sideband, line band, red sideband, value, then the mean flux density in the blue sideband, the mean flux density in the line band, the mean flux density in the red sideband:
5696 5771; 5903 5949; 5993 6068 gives 0.9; 129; 131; 136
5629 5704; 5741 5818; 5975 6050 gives -1.4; 125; 131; 135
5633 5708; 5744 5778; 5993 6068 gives -1.6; 125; 134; 136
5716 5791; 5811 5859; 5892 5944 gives -3.4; 131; 134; 119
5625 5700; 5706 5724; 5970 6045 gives 0.8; 125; 121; 135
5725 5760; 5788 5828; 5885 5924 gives -2.9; 132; 131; 107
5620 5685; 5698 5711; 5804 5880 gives 0.3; 124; 123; 132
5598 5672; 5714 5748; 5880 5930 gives -3.4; 121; 129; 112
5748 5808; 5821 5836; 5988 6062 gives -0.4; 130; 135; 136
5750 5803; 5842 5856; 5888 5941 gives -1.3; 131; 133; 114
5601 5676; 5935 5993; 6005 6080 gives -0.6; 122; 135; 137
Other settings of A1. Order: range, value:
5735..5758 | 134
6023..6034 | 134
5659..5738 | 125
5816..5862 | 133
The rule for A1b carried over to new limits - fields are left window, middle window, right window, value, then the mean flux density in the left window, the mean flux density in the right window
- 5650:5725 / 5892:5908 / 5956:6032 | 4.9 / 124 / 135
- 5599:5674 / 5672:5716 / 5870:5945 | -1.0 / 122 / 119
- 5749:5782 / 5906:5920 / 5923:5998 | 0.6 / 133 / 135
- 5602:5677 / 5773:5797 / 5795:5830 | 0.5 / 122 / 132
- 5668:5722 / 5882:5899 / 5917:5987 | 6.1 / 124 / 135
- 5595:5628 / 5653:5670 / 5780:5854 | -0.3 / 116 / 131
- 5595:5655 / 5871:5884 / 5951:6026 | -0.2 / 121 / 135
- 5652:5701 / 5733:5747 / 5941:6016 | -0.6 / 125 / 136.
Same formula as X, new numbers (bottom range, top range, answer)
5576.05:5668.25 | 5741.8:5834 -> 1.18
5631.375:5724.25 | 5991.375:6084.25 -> 1.24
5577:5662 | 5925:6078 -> 1.31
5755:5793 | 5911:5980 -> 1.09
